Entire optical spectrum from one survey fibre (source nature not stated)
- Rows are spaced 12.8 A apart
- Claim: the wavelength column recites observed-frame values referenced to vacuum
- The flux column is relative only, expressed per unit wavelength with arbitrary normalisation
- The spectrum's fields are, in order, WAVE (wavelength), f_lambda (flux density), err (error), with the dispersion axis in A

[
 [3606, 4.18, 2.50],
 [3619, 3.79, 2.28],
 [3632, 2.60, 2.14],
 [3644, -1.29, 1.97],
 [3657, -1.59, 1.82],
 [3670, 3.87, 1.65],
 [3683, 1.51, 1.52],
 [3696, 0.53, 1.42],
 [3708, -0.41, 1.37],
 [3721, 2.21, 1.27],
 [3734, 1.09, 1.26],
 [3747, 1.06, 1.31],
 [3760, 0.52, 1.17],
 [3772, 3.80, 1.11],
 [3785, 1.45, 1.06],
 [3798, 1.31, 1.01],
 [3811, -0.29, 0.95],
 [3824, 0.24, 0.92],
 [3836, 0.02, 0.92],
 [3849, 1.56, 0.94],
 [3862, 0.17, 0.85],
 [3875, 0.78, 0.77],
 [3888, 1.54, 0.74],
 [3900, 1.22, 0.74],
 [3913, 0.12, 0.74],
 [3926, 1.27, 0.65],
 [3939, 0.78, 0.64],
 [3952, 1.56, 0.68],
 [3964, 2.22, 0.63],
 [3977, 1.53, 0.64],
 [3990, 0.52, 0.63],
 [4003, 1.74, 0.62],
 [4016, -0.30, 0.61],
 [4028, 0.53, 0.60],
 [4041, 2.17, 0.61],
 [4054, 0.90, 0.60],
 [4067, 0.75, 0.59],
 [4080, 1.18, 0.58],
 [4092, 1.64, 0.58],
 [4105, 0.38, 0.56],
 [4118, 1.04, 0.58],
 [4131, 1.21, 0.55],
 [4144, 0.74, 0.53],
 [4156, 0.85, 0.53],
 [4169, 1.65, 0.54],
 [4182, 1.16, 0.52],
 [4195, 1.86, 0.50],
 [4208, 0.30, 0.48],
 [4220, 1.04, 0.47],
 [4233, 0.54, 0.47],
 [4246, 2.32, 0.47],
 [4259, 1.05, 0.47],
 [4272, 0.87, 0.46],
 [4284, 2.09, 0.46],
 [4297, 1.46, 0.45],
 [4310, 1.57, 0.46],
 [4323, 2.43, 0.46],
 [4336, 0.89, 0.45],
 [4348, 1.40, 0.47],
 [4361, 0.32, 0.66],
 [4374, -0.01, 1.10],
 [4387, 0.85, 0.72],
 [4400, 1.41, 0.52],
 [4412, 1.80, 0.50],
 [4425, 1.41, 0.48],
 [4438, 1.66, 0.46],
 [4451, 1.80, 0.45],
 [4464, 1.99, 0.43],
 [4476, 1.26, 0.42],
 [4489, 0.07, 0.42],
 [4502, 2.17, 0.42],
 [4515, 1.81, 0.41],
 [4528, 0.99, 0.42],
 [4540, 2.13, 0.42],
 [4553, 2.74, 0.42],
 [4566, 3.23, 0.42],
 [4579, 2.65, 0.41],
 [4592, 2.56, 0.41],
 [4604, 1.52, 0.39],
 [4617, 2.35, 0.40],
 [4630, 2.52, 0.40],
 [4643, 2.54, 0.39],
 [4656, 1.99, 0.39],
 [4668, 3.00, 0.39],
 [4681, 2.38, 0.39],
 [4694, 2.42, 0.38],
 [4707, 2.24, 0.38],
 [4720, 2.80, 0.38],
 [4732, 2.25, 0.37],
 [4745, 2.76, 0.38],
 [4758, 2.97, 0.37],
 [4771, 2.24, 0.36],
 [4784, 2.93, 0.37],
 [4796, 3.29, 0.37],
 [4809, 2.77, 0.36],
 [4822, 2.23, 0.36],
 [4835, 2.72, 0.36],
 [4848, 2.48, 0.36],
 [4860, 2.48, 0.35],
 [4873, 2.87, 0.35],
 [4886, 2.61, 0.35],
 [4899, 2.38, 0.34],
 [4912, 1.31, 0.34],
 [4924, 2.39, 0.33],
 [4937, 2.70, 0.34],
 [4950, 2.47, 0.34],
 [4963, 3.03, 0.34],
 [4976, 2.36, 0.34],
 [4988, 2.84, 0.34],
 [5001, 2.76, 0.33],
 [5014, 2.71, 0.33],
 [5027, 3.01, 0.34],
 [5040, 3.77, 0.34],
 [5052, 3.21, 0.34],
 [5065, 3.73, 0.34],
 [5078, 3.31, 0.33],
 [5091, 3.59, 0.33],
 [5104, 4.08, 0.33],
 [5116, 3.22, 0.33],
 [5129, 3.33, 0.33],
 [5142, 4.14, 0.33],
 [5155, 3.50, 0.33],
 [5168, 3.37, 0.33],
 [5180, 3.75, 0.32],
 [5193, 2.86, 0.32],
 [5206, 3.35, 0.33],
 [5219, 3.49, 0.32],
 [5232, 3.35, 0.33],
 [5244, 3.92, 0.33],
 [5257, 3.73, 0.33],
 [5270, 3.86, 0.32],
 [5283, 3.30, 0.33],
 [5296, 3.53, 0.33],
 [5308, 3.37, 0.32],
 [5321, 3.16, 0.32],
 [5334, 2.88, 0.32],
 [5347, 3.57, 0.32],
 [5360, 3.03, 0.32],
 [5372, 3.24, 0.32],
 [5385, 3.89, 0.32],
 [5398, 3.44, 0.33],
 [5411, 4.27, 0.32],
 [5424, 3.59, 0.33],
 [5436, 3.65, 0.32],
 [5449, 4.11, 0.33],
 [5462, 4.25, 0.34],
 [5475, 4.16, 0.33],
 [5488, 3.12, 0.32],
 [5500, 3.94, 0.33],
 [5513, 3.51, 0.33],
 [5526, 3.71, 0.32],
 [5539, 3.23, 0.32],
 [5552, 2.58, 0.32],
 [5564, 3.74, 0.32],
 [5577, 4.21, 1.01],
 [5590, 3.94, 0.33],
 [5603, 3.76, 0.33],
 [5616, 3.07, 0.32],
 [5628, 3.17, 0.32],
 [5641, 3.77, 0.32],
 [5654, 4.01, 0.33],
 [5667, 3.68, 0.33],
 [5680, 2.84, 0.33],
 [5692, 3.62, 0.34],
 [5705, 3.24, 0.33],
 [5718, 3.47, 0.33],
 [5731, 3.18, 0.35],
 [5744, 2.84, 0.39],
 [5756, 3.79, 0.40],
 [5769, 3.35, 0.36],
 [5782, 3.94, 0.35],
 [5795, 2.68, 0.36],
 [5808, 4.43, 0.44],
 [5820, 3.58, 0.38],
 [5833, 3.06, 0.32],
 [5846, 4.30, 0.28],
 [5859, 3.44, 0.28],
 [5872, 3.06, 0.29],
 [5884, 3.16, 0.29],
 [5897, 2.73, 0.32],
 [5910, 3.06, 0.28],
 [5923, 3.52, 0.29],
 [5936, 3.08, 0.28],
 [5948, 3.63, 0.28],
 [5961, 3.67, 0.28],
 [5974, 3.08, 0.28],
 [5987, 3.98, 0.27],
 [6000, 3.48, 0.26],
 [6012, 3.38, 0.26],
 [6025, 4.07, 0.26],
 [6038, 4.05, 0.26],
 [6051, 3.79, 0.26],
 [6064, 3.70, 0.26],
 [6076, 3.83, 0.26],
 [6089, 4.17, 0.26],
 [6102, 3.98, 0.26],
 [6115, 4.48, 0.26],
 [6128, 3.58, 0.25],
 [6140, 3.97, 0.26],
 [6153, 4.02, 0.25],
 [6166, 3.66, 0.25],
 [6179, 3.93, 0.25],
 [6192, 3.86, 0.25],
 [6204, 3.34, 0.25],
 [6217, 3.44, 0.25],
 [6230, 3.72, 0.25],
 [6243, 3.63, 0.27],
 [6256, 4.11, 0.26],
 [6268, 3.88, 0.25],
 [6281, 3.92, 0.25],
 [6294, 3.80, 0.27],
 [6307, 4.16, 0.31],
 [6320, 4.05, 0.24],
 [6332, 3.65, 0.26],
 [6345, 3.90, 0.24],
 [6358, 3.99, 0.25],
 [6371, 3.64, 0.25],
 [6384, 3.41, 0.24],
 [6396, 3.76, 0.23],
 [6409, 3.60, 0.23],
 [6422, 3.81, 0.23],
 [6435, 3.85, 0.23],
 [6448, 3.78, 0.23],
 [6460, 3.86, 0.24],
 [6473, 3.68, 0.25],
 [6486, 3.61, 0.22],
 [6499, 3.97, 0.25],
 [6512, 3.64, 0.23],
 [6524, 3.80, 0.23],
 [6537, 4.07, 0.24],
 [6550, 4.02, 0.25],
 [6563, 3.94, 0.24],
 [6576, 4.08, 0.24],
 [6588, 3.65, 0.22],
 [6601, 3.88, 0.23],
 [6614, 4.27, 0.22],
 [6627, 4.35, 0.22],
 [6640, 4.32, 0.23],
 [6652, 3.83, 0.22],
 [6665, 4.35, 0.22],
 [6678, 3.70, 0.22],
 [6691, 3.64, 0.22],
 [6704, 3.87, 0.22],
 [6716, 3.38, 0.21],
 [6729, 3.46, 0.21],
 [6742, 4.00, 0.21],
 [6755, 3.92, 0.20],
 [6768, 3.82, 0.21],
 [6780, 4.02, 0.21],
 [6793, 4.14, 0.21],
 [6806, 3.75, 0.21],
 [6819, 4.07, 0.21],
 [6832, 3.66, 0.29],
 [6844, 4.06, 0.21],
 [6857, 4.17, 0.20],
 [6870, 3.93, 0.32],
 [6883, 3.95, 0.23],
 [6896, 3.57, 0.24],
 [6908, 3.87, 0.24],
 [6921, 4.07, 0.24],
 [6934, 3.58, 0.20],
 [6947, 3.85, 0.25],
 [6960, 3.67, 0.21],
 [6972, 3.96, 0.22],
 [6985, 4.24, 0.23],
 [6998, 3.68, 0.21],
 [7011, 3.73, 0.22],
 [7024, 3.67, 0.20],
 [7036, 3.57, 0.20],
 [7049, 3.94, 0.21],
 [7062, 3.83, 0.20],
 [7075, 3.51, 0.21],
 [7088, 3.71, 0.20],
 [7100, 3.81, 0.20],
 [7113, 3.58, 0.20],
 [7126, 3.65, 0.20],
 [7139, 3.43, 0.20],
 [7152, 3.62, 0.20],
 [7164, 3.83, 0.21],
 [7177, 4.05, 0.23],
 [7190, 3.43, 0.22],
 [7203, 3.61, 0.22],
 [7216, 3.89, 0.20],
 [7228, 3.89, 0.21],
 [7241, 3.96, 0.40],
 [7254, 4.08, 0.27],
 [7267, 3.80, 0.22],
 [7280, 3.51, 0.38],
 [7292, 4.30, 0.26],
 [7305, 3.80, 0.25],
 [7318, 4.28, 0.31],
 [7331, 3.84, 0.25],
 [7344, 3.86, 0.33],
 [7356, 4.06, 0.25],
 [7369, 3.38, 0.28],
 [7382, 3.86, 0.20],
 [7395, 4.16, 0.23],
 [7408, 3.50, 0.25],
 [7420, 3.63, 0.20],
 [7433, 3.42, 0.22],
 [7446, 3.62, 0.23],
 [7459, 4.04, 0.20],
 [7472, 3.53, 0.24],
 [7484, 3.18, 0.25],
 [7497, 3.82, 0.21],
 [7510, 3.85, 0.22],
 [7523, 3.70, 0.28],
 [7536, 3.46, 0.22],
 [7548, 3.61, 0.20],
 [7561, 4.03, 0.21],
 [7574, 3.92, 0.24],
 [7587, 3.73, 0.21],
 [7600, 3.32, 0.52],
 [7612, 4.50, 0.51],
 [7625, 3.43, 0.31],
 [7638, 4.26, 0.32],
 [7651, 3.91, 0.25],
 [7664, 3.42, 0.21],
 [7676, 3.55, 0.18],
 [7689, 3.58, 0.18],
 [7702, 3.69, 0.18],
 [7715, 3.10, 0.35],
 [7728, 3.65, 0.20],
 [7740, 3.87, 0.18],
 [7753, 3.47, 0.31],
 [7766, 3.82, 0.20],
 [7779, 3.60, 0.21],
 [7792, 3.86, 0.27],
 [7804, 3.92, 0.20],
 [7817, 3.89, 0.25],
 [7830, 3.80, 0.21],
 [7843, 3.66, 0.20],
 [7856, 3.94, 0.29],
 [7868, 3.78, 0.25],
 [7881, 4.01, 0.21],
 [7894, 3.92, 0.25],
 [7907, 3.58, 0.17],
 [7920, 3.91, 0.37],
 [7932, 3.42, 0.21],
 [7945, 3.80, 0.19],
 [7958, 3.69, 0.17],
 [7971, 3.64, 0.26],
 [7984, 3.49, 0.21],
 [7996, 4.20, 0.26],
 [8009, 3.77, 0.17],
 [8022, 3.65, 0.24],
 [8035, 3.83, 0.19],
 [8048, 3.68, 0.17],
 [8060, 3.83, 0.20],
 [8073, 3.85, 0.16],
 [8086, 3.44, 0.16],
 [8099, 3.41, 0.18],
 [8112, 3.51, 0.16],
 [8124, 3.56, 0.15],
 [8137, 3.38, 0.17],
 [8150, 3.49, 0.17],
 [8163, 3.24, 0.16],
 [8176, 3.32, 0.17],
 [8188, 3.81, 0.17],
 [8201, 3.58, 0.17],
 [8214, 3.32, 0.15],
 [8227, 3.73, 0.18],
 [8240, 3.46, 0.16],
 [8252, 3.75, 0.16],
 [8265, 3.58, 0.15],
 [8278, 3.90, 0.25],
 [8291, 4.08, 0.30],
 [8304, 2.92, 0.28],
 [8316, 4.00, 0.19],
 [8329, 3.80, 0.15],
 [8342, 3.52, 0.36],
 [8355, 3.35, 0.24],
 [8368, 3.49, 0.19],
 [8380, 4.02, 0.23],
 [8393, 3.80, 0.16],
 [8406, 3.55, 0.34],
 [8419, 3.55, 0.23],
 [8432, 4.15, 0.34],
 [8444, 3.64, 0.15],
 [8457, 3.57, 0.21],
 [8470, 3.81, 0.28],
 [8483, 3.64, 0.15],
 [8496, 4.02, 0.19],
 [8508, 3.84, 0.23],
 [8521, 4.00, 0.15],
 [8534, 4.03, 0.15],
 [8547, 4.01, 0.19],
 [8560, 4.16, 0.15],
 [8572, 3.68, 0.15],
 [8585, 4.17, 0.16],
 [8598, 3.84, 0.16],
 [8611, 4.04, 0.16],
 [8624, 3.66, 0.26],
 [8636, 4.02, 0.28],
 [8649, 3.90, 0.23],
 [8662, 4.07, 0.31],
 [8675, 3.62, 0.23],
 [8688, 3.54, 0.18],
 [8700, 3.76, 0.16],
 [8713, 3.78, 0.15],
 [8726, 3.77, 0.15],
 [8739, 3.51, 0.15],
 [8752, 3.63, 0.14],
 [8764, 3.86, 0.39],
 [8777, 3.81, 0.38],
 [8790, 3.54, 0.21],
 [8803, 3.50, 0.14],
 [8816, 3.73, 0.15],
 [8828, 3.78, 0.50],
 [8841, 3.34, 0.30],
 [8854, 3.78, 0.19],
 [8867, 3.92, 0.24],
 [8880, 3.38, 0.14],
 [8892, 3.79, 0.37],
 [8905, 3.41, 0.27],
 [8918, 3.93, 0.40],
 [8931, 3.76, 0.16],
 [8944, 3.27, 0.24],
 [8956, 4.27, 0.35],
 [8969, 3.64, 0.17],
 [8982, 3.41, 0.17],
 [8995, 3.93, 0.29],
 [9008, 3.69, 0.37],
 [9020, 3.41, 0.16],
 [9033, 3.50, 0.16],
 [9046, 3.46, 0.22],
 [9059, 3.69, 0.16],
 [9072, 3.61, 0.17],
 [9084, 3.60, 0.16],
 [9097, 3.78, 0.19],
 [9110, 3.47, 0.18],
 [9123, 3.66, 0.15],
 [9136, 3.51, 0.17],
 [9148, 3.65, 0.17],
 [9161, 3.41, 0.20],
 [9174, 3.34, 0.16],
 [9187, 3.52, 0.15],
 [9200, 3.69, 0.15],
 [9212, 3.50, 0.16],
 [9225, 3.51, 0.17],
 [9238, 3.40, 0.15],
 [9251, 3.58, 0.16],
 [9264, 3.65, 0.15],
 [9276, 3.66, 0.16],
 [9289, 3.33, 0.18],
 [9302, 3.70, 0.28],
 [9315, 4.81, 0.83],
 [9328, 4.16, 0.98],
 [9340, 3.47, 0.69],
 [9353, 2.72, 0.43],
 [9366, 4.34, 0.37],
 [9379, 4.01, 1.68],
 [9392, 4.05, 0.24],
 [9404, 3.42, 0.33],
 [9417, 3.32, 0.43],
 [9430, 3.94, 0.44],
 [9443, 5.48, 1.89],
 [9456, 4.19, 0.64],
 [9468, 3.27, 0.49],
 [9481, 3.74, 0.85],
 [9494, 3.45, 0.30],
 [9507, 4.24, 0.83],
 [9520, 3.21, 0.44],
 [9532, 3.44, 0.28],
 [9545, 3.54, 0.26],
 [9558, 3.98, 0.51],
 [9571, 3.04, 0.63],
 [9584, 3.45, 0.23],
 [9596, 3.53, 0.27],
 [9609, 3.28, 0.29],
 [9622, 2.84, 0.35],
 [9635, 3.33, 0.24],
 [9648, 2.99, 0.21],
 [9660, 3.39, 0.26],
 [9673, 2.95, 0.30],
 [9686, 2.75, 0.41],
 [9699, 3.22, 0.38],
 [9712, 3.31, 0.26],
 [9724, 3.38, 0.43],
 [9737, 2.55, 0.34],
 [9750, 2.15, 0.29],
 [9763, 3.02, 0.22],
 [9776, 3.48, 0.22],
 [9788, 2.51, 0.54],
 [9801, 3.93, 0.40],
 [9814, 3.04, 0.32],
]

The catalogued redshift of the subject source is 0.140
